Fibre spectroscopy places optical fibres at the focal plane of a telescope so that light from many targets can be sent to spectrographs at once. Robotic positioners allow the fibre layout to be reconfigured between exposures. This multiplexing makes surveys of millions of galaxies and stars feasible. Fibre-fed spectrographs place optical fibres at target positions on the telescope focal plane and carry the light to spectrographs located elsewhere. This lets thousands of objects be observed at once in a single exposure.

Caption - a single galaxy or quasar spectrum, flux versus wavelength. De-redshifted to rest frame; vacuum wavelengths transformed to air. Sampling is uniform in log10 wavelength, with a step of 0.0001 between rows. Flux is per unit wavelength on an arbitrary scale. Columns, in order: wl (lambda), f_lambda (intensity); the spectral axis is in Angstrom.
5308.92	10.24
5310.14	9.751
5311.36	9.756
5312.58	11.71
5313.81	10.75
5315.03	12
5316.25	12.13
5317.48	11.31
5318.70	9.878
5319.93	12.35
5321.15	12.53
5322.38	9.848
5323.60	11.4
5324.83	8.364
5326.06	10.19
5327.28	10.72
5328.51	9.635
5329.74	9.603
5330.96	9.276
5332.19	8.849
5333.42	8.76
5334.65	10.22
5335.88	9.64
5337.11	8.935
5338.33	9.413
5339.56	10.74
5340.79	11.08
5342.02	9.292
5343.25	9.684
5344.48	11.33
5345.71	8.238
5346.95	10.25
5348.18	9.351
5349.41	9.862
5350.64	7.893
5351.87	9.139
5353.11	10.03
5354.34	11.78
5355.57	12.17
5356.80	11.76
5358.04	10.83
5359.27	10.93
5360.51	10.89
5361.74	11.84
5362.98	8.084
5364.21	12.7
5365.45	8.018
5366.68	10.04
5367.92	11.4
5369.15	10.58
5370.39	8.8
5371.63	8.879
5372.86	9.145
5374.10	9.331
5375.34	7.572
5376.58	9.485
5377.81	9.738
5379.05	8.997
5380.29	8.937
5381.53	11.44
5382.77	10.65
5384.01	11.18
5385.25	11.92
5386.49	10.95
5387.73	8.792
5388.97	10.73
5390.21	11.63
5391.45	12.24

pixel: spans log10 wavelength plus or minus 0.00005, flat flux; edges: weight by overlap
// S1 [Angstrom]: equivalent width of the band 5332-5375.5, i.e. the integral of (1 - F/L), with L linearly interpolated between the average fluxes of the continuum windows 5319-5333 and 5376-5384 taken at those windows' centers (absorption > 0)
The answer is 0.6 Angstrom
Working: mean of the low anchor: 10.2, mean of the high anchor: 9.98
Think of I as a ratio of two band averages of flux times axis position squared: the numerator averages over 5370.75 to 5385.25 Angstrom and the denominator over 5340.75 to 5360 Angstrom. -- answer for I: 0.96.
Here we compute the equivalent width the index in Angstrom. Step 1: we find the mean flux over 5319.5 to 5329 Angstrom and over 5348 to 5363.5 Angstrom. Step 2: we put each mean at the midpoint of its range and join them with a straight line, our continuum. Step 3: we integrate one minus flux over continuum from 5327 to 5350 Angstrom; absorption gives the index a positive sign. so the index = 1.74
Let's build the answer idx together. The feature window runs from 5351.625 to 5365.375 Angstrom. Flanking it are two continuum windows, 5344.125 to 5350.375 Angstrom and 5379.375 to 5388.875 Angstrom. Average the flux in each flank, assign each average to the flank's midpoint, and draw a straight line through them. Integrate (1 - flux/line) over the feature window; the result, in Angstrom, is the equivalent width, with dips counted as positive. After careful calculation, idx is -1.3 Angstrom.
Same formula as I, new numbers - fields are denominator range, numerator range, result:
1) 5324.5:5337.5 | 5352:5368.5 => 1.14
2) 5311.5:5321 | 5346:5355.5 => 0.87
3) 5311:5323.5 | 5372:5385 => 0.88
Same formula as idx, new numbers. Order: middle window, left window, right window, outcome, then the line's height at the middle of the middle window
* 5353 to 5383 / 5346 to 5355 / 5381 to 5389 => 0.3 Angstrom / 10.3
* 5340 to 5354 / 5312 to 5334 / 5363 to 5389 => 0.7 Angstrom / 10.2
